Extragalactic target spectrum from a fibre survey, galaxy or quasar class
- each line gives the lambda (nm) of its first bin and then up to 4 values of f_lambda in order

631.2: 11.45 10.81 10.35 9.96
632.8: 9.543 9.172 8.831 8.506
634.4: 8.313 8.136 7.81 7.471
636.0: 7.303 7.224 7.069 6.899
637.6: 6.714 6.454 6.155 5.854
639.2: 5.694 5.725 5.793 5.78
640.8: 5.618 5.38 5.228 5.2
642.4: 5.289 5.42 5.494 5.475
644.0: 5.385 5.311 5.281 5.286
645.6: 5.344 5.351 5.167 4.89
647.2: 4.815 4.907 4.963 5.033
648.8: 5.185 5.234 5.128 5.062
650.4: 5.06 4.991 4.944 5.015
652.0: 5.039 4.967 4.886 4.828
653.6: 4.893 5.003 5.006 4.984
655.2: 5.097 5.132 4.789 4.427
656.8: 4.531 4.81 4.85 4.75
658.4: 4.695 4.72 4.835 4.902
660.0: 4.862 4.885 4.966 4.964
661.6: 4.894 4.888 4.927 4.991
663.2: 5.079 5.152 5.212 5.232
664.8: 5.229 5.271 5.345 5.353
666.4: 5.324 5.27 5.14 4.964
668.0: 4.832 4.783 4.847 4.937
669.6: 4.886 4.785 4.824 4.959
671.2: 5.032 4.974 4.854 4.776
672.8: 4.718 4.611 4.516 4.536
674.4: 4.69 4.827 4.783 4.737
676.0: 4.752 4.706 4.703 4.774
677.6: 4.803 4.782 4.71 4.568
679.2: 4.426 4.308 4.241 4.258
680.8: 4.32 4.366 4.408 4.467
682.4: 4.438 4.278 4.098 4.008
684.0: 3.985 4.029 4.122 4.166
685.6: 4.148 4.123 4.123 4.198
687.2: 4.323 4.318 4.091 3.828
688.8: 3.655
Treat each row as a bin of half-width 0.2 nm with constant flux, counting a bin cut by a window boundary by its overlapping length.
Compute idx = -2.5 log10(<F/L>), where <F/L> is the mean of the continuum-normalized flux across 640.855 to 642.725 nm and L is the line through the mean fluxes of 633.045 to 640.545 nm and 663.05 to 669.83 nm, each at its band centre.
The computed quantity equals 0.26 mag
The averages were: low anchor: 7.1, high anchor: 5.11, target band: 5.31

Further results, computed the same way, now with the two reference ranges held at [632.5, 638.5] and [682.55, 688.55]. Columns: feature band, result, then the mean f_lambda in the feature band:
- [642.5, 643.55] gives 0.31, 5.44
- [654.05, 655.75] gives 0.25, 5.05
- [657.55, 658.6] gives 0.28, 4.75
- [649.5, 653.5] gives 0.31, 4.99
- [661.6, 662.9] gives 0.18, 4.92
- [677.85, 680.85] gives 0.03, 4.45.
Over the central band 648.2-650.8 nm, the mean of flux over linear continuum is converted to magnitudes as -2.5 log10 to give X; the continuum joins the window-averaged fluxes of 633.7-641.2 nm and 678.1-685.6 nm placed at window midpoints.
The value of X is 0.20 mag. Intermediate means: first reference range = 6.8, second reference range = 4.29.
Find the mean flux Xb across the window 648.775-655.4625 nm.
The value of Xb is 5.02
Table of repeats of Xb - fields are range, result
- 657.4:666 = 4.99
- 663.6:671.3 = 5.07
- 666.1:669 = 5.03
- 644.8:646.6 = 5.29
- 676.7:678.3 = 4.77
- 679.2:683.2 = 4.33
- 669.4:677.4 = 4.77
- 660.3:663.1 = 4.94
